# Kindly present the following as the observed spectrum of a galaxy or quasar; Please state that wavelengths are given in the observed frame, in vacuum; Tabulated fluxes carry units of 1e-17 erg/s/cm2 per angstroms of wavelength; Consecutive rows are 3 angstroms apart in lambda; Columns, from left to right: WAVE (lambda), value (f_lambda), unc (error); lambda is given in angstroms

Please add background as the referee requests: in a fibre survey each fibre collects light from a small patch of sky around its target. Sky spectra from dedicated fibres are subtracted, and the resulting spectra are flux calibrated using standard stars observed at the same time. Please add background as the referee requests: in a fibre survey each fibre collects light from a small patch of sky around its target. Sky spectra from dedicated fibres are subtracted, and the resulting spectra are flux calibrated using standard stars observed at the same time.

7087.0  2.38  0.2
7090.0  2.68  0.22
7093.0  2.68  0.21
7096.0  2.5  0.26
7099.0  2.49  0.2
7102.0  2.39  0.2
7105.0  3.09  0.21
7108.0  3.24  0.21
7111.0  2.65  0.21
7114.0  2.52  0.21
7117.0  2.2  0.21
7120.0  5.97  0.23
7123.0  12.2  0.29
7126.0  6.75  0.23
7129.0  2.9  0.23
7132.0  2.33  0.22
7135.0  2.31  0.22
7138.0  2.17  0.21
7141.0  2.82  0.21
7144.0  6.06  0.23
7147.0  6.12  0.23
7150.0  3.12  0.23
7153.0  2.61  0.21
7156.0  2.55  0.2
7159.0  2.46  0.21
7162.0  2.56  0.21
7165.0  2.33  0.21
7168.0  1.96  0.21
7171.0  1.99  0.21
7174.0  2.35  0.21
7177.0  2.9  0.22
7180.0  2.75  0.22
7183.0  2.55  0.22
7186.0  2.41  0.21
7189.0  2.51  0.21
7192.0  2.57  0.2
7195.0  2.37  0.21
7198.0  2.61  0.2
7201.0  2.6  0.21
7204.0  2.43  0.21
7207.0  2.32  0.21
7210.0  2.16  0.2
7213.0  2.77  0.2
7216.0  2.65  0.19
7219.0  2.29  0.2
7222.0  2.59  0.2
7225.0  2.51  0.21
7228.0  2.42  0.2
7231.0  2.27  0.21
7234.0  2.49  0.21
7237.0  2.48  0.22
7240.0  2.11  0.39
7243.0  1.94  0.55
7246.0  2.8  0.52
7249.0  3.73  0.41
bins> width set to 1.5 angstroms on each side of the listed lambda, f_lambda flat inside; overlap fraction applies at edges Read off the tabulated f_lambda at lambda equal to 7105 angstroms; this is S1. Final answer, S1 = 3.09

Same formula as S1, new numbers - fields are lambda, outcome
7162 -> 2.56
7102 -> 2.39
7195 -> 2.37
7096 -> 2.5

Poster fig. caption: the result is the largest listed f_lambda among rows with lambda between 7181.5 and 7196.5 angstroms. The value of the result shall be 2.57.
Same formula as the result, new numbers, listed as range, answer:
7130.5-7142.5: 2.82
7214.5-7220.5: 2.65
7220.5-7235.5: 2.59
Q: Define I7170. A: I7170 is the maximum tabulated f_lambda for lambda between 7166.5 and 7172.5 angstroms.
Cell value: 1.99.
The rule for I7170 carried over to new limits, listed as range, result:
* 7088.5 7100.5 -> 2.68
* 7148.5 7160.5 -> 3.12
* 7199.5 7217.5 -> 2.77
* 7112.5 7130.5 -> 12.2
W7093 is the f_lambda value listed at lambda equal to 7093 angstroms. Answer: 2.68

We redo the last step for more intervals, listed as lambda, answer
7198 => 2.61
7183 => 2.55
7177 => 2.9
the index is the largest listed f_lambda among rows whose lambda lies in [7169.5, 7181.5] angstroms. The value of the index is 2.9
